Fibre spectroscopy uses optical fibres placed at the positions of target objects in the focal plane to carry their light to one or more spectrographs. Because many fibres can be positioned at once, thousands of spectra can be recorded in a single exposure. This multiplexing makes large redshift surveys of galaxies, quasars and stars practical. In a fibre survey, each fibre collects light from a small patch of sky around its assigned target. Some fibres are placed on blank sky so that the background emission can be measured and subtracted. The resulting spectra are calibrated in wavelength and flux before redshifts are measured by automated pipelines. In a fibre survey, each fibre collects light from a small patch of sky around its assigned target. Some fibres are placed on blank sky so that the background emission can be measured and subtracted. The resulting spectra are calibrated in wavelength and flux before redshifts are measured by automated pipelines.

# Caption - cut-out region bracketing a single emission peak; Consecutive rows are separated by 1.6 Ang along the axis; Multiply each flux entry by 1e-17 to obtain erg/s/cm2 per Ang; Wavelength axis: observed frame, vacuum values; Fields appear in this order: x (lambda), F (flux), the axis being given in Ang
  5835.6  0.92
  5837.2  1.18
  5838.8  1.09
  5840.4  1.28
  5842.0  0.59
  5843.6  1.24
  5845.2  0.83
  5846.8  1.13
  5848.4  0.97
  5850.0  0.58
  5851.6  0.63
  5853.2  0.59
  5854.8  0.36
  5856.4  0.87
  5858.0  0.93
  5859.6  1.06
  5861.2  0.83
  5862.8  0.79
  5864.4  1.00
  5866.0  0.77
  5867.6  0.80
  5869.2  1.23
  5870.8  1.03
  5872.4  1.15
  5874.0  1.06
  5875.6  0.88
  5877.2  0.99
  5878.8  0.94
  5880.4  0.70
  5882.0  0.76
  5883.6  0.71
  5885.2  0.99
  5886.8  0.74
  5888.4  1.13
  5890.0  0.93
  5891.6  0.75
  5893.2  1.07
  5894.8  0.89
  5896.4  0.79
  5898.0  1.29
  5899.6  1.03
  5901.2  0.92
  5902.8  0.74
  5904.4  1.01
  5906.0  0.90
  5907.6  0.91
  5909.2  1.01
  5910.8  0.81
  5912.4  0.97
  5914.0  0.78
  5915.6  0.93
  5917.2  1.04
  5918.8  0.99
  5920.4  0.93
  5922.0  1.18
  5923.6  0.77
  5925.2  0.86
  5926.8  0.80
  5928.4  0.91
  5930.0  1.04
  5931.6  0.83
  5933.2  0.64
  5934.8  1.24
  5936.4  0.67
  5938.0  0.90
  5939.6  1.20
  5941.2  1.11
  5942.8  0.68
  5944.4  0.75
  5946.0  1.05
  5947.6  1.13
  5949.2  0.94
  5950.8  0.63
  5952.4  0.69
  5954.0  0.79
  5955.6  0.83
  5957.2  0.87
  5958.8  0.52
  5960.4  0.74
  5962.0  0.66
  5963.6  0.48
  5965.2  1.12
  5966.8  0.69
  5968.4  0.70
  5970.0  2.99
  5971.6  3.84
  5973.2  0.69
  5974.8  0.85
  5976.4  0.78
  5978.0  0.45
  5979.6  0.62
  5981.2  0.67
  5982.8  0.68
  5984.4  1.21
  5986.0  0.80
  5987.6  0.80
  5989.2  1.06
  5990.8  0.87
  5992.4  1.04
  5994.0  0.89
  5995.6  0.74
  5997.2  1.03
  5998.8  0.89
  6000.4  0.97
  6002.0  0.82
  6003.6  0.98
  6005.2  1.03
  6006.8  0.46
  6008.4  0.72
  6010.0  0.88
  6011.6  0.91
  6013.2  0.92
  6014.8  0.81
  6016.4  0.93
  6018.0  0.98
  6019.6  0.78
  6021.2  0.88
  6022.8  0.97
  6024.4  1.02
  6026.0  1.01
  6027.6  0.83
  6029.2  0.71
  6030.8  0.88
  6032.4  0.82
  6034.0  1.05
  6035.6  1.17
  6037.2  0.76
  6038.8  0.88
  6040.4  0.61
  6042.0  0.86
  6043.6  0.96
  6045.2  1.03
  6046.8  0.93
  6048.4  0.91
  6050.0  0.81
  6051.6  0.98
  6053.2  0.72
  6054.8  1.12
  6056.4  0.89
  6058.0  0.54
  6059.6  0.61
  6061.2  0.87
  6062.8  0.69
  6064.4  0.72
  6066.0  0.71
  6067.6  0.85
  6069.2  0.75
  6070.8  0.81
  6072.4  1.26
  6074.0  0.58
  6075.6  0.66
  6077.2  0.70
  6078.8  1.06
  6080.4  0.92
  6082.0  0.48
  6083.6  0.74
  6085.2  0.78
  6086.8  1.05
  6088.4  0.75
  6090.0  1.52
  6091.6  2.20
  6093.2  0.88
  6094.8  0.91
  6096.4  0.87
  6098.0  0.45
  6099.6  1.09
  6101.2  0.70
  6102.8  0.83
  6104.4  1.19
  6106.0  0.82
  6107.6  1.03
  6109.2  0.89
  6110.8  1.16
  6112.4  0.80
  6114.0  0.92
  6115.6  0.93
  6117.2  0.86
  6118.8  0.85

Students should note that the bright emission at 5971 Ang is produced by H-beta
